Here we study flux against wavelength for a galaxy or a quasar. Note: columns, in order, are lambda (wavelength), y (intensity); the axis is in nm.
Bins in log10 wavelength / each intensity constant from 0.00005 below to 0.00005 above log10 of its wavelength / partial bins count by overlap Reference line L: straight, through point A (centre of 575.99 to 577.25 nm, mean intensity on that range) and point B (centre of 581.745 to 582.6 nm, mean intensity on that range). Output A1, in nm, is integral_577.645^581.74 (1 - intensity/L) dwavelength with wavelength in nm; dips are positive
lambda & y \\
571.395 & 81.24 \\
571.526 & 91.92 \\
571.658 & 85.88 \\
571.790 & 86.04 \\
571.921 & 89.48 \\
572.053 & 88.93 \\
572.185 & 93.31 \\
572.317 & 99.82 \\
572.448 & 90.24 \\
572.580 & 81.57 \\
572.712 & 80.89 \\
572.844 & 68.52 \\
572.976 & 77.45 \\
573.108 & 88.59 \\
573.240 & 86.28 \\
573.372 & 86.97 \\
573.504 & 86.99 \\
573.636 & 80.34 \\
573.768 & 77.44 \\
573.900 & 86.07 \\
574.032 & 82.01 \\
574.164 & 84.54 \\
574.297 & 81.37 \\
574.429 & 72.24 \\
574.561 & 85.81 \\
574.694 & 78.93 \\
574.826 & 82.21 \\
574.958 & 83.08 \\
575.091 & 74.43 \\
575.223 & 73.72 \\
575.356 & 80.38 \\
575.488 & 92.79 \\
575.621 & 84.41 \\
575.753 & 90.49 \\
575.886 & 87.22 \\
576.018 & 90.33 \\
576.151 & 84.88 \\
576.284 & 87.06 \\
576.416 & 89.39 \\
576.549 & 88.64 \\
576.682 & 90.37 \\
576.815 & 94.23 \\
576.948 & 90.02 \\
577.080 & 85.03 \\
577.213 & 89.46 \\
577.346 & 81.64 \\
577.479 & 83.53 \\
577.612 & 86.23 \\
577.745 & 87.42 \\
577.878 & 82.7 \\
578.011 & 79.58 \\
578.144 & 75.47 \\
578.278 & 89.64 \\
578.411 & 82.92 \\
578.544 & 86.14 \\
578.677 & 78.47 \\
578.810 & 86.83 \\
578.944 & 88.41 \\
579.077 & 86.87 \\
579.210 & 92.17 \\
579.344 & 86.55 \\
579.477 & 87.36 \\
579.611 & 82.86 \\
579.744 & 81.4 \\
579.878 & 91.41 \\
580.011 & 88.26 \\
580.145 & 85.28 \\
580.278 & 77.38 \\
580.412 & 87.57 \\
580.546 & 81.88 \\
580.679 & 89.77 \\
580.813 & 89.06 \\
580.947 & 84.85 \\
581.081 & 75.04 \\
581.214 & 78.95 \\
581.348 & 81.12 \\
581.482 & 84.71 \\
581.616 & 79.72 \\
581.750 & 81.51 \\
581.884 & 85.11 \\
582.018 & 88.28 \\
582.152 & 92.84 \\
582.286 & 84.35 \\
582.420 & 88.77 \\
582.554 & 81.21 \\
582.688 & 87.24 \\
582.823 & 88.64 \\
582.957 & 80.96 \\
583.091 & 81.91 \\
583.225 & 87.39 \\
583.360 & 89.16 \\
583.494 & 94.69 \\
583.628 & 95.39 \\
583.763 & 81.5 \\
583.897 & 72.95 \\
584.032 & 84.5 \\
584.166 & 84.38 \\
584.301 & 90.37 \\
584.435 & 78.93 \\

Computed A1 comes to 0.15 nm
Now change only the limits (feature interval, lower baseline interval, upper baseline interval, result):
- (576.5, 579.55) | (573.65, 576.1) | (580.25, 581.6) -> -0.12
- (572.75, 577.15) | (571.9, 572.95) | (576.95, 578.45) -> 0.06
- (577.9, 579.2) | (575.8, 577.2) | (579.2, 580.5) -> 0.04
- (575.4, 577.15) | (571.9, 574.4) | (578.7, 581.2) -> -0.08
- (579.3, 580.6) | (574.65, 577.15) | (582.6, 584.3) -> 0.01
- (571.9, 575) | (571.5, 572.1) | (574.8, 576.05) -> 0.09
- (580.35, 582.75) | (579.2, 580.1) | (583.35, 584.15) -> 0.05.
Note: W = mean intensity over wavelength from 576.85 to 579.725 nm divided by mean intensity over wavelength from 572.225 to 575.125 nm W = 1.03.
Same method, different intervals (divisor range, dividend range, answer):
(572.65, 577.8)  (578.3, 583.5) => 1.01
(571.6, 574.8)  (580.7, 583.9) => 1.01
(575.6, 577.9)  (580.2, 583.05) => 0.96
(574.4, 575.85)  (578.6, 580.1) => 1.05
